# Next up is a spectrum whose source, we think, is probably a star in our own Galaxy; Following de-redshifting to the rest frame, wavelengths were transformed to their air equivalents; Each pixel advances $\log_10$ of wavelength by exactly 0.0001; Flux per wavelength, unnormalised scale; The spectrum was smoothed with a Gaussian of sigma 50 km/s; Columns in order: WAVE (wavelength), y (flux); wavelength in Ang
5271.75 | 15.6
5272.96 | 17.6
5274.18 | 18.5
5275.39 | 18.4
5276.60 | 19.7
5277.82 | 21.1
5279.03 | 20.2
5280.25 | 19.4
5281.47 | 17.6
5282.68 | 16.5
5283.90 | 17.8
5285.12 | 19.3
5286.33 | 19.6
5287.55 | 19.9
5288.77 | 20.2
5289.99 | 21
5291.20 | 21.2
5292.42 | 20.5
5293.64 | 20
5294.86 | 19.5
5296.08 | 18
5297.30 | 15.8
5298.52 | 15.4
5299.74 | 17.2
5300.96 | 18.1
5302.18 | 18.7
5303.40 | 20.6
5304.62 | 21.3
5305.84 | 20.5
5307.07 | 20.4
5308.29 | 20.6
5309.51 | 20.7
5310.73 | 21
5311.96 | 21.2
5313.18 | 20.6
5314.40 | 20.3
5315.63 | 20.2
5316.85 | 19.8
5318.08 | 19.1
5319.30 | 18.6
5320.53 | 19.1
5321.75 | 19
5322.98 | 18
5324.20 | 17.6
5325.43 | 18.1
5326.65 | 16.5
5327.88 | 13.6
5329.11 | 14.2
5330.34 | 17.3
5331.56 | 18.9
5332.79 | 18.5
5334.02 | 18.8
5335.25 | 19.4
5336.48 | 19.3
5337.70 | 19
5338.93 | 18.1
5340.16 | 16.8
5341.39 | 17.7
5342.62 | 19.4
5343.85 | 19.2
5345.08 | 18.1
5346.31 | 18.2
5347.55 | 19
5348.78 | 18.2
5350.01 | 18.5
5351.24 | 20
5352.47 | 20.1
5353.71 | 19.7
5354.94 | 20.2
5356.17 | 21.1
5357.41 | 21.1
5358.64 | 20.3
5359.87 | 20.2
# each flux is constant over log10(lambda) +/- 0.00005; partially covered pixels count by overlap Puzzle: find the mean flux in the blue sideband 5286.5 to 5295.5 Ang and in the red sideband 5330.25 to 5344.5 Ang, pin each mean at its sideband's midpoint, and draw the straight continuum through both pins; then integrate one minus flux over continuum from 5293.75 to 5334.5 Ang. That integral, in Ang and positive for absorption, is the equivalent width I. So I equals 1.5 Ang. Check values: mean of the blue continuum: 20.3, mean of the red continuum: 18.6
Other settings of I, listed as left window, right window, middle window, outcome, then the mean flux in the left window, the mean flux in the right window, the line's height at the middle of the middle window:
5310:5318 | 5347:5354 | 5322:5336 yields 1.8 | 20.4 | 19.2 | 19.9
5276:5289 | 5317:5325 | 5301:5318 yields -1.4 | 19.2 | 18.6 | 18.8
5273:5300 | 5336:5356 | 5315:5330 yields 0.9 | 18.9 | 18.9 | 18.9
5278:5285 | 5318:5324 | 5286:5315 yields -1.7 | 18.5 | 18.7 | 18.6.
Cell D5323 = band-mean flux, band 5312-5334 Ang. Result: 18.3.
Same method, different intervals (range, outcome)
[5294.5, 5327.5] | 19.1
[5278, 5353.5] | 18.9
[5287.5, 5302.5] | 18.8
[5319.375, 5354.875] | 18.3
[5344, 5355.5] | 19.1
